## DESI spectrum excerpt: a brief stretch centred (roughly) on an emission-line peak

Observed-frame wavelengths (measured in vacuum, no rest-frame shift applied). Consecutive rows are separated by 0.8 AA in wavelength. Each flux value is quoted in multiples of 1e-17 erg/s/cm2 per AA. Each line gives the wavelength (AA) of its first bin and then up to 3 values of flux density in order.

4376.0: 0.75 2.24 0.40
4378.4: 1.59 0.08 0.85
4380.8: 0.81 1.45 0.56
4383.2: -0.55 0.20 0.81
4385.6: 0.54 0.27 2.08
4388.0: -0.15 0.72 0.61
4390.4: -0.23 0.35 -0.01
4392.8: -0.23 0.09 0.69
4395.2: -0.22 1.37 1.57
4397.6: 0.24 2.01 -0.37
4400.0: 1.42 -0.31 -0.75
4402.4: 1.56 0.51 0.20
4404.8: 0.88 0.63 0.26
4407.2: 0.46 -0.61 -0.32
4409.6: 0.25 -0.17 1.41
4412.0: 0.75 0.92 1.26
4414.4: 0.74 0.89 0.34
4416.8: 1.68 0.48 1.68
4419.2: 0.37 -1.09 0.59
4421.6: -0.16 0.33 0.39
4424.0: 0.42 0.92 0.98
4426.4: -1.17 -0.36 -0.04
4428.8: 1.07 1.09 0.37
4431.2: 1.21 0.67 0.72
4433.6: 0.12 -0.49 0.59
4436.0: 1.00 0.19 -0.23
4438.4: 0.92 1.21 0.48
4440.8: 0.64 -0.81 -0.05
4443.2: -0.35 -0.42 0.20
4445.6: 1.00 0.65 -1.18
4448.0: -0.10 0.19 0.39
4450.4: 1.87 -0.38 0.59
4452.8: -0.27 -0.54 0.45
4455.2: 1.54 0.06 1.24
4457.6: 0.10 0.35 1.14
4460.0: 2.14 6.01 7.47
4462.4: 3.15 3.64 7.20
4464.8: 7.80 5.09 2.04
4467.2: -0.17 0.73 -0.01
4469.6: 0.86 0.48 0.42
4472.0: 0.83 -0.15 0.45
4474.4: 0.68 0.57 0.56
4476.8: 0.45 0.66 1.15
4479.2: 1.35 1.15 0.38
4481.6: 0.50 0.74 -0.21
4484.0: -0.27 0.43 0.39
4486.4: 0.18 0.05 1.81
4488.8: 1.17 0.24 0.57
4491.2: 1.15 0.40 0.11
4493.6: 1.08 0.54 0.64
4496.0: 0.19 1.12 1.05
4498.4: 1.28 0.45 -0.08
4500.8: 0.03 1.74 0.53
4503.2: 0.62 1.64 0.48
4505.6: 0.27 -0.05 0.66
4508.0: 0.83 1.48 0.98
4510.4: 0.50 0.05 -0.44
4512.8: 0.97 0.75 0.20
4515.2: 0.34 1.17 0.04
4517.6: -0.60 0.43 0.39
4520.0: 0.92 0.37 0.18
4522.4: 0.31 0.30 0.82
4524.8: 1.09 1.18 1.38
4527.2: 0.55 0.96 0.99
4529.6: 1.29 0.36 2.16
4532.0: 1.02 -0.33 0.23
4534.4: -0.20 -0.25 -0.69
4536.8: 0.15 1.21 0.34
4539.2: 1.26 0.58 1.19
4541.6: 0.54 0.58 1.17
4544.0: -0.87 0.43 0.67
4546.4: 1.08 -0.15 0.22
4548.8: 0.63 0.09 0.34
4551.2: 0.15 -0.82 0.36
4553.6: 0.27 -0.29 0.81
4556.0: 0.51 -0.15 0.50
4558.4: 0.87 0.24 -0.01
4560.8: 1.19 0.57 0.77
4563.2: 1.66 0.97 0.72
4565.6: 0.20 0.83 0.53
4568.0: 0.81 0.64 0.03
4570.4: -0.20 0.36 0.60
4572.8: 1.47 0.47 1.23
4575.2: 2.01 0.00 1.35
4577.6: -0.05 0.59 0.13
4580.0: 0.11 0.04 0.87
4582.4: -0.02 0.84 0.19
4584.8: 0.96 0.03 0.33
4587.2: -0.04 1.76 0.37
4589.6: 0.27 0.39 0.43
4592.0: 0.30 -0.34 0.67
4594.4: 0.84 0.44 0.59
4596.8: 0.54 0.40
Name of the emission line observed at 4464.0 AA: [O II]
